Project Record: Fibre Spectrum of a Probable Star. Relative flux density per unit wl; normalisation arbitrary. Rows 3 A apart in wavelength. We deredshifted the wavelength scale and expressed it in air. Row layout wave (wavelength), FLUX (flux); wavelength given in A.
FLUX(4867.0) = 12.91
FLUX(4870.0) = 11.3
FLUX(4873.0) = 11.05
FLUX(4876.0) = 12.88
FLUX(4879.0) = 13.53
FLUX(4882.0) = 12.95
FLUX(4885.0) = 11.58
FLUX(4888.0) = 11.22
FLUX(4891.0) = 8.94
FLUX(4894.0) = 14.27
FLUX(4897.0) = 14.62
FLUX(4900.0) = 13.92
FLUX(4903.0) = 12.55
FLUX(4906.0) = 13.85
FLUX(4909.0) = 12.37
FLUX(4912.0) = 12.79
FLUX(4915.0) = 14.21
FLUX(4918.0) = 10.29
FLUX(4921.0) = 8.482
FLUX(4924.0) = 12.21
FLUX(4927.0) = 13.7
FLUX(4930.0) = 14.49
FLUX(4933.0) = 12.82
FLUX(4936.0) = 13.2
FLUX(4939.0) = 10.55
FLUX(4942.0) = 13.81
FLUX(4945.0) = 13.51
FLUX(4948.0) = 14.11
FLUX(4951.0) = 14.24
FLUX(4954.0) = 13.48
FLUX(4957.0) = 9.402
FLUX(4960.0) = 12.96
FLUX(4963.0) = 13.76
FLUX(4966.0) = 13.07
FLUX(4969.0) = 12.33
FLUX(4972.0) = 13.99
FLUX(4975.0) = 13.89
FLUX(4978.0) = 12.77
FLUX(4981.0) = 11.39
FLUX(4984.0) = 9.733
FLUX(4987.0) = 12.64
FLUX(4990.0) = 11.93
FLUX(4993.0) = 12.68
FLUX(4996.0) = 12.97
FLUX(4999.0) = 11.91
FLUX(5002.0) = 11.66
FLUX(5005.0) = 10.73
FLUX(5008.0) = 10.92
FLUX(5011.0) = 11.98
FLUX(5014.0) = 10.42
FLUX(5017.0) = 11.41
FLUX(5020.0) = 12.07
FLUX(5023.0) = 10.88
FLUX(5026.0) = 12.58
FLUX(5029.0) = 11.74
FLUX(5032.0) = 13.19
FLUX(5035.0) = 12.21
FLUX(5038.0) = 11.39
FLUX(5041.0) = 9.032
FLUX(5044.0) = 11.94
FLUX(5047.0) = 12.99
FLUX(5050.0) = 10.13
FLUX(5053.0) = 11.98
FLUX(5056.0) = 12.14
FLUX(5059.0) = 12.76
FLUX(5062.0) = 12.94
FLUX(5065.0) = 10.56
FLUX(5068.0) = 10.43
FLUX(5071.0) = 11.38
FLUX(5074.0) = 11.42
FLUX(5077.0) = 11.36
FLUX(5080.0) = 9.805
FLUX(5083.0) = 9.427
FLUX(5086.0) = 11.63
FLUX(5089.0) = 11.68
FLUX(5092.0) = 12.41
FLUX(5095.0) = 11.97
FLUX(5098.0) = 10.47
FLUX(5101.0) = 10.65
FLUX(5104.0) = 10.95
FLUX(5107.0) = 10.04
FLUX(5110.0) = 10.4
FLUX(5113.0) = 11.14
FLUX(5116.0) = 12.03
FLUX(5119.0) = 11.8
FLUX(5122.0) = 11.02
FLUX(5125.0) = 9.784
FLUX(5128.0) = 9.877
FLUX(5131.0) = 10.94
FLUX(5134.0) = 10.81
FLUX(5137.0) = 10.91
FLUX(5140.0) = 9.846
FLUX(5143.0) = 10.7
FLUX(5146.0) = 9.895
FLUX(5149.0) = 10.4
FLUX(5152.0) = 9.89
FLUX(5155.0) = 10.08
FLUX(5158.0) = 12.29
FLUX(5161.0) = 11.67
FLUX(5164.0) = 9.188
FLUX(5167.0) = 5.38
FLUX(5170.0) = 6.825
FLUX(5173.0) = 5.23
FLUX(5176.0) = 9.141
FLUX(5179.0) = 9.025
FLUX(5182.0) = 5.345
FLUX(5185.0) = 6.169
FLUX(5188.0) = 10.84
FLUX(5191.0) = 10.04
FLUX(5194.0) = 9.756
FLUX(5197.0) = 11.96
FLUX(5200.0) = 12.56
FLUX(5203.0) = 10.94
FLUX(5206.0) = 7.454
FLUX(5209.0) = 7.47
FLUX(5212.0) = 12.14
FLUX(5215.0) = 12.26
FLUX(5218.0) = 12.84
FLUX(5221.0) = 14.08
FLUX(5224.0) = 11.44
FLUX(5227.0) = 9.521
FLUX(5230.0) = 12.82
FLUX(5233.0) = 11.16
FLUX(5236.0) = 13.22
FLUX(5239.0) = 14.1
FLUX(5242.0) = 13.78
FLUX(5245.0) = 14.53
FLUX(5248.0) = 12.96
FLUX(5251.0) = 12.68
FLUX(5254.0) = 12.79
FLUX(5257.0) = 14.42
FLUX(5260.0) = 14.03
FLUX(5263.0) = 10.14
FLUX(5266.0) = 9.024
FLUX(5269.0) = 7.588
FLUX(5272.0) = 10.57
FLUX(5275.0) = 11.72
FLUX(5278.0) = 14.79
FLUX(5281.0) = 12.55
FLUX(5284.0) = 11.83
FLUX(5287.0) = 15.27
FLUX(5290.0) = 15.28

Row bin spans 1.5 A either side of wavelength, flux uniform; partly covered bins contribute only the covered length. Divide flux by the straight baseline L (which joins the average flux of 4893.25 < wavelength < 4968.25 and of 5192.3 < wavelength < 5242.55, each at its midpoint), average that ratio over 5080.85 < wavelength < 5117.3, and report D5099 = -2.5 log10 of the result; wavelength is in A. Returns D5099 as 0.101 mag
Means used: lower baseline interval 12.9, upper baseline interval 11.6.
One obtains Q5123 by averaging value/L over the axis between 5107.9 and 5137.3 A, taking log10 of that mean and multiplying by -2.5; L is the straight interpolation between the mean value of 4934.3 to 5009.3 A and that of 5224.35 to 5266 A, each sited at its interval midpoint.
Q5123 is 0.16 mag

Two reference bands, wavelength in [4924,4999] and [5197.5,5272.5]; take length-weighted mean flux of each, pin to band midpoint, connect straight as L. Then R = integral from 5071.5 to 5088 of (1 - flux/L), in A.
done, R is 2.1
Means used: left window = 12.8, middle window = 10.8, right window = 11.8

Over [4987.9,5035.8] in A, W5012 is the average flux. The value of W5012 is 11.8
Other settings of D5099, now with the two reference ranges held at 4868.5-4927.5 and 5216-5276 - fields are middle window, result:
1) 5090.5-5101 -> 0.07 mag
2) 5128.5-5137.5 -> 0.14 mag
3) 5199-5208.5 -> 0.23 mag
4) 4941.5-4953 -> -0.13 mag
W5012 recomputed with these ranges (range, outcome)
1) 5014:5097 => 11.5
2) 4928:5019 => 12.4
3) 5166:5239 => 10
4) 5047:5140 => 11.1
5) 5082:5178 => 10.3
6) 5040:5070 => 11.5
